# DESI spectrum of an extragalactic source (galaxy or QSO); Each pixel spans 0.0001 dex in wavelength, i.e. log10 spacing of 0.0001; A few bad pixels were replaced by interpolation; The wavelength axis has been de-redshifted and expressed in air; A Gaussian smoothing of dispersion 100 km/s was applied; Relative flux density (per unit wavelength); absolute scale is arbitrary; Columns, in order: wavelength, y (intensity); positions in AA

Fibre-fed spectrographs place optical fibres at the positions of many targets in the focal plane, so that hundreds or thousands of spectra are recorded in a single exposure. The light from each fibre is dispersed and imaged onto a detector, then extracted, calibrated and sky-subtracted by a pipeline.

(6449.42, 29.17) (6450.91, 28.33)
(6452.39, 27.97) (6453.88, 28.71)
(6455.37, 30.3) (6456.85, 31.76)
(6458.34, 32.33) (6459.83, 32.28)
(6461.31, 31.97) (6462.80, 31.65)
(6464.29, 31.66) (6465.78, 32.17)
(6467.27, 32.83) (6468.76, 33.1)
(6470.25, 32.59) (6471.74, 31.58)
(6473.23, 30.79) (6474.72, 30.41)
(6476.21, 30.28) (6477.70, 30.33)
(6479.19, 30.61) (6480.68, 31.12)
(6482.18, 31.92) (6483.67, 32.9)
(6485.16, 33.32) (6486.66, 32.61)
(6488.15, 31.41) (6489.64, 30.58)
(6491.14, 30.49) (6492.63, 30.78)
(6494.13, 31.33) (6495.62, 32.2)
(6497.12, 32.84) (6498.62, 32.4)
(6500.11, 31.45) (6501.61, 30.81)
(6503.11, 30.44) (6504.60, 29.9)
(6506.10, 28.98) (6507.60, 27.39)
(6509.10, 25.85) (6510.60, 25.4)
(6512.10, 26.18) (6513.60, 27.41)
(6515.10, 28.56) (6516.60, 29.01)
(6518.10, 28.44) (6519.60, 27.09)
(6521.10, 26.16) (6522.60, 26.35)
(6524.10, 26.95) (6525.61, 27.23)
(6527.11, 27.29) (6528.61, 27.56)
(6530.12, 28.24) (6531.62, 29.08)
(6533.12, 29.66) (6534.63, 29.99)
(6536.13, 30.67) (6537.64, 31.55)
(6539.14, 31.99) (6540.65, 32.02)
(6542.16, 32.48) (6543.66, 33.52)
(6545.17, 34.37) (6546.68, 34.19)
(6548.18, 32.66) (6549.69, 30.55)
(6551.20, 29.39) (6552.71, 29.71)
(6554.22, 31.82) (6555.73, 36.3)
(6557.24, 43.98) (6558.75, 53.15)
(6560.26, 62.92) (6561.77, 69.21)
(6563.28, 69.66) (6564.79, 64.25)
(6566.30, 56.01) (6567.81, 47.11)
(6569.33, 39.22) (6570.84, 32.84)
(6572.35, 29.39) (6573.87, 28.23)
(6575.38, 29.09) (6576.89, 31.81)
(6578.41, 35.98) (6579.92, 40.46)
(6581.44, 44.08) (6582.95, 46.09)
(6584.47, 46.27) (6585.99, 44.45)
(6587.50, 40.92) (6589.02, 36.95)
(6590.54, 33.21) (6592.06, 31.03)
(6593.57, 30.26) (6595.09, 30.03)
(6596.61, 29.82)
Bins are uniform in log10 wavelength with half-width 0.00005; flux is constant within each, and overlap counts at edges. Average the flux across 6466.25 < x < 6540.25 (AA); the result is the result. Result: 29.9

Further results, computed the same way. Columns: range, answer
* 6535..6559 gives 33.8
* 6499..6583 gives 34.7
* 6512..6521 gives 27.8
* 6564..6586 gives 40.9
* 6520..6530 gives 27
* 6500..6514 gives 28.3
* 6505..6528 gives 27.3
